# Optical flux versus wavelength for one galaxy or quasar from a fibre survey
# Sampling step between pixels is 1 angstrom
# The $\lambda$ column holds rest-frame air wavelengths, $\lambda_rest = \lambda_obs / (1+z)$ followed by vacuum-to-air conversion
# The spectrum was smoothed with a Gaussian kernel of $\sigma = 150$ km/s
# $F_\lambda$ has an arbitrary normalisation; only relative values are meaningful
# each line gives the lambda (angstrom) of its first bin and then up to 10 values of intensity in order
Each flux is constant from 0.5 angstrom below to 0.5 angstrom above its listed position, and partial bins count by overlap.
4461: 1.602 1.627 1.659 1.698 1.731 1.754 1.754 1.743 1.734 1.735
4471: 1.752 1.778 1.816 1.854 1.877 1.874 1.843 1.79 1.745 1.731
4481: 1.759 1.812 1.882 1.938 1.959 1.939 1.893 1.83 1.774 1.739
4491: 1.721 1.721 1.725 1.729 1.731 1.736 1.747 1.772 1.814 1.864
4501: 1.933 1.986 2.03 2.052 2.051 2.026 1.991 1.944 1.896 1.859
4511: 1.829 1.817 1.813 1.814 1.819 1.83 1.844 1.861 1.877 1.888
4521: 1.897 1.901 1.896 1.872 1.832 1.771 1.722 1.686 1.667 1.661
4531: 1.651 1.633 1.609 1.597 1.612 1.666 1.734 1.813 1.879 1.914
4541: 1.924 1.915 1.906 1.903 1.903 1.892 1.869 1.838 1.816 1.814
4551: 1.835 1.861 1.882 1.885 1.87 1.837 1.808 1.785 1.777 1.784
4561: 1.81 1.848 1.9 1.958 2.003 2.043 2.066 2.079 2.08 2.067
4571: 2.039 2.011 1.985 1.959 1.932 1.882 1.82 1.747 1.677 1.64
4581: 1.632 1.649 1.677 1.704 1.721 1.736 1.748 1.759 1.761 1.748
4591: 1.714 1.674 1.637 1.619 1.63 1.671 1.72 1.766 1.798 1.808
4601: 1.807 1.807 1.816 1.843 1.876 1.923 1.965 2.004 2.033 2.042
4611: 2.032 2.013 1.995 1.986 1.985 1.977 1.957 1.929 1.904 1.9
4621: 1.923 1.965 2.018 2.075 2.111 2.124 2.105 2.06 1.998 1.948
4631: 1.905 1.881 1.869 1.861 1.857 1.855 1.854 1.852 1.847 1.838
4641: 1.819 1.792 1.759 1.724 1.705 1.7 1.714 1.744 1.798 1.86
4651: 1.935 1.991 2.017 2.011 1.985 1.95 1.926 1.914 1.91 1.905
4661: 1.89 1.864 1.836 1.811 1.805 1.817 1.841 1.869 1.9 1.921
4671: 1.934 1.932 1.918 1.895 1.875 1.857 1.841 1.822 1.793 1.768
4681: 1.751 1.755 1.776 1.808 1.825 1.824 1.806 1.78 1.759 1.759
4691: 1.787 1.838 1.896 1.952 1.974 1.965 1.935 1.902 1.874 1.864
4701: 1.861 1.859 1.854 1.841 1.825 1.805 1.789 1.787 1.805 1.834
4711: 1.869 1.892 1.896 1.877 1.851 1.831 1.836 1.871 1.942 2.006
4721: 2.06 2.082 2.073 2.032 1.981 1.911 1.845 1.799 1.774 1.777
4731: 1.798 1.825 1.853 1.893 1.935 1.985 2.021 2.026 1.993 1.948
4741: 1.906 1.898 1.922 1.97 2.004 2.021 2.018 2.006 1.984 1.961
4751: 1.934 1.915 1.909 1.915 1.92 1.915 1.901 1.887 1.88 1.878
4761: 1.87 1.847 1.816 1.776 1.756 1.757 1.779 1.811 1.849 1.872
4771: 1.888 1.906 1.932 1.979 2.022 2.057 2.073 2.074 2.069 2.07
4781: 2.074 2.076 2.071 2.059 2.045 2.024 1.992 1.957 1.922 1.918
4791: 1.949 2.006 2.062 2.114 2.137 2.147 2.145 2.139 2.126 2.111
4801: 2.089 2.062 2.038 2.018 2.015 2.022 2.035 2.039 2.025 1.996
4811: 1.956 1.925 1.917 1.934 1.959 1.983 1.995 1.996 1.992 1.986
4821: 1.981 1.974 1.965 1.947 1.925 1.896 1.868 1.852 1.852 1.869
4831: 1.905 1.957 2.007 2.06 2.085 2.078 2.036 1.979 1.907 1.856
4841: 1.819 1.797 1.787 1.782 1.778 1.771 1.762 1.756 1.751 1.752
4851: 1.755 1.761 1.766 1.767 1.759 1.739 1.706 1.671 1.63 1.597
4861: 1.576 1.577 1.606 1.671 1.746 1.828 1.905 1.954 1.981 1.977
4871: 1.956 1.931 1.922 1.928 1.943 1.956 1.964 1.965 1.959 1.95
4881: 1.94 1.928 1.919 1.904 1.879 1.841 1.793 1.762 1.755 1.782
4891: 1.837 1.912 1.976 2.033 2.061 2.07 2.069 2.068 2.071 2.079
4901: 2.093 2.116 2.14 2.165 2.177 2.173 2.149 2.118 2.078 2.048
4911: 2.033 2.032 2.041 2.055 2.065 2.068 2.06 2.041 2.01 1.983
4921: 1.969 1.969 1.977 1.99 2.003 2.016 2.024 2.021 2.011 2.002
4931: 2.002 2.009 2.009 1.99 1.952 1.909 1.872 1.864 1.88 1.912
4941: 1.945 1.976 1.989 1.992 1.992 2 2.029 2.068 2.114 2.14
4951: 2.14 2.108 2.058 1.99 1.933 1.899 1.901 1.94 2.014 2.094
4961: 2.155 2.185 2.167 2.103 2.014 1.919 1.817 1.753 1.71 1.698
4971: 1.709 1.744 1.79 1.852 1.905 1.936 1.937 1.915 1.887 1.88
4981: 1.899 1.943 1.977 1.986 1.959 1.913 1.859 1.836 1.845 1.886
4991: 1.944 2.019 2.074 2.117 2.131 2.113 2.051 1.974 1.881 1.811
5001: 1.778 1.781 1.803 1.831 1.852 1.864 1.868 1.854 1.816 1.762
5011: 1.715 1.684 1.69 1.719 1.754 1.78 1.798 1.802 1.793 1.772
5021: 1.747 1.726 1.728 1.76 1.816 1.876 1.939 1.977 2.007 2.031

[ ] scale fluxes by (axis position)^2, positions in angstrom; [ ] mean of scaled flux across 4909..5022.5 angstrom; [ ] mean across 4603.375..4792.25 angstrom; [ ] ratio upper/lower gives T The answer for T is 1.1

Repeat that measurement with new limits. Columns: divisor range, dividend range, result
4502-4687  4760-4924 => 1.16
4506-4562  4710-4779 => 1.15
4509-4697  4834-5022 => 1.19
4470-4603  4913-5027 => 1.27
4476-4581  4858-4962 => 1.25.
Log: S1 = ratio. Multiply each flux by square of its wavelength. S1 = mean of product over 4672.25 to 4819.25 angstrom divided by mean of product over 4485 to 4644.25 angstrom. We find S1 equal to 1.12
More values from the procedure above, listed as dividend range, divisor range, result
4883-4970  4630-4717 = 1.20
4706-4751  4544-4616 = 1.10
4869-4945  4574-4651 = 1.22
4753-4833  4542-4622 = 1.16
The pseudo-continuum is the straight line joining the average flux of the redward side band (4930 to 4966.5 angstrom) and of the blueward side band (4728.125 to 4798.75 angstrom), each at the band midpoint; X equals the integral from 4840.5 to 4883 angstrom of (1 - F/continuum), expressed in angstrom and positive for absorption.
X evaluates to 3.6 angstrom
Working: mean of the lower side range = 1.95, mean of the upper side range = 2.01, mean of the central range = 1.81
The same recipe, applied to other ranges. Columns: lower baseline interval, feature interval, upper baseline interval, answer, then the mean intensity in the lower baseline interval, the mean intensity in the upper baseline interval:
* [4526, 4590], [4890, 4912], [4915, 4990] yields -1.3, 1.82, 1.96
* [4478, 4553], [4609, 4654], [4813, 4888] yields -1.8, 1.83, 1.87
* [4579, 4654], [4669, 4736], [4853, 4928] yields 0.4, 1.85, 1.94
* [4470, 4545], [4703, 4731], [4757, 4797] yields 0.7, 1.82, 1.96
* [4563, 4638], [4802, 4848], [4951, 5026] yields -1.3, 1.88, 1.89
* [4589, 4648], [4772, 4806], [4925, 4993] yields -2.3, 1.87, 1.96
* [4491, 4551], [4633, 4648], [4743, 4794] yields 0.7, 1.83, 1.95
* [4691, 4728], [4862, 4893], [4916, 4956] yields 1.5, 1.89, 2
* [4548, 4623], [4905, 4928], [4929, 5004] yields -1.2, 1.86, 1.95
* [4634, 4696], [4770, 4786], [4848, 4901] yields -1.4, 1.85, 1.86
